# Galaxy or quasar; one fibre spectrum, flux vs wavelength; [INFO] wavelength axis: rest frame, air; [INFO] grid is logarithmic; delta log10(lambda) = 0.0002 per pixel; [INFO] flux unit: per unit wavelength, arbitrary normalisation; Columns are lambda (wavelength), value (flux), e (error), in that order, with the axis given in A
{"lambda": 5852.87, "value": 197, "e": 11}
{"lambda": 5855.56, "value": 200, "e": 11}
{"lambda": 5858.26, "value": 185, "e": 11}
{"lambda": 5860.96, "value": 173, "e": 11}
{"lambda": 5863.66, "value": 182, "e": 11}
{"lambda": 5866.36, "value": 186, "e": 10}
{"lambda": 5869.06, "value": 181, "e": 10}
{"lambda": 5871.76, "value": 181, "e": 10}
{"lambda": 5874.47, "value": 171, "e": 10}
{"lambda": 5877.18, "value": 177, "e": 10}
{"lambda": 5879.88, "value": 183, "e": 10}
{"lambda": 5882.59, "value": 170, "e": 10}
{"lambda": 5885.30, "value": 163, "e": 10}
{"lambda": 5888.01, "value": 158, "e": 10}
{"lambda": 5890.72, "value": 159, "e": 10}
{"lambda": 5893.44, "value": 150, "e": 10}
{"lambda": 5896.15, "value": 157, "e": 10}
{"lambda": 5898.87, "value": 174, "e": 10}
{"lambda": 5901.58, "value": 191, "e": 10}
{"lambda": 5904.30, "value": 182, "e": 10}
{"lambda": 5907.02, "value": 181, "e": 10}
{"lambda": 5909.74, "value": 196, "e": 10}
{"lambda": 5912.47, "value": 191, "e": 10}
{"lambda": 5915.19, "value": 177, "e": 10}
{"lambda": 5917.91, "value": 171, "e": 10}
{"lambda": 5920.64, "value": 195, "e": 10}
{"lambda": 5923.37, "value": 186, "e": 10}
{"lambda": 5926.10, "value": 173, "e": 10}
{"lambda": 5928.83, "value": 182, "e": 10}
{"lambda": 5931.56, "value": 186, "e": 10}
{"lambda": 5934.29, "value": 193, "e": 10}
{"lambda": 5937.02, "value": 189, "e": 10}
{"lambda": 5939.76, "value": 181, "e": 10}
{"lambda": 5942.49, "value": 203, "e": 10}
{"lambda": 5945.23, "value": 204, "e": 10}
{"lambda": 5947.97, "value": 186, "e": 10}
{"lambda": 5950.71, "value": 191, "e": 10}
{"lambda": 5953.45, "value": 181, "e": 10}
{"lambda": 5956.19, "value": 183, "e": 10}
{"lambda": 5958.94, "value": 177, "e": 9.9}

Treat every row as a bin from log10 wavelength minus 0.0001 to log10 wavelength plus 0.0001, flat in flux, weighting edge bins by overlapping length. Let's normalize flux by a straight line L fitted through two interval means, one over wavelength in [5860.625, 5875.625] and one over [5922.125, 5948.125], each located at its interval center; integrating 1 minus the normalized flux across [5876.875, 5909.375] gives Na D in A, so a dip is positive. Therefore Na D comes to 2.1 A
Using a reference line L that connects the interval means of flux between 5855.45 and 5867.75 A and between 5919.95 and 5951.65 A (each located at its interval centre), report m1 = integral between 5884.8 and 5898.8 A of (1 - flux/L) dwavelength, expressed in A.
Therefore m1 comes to 2.1 A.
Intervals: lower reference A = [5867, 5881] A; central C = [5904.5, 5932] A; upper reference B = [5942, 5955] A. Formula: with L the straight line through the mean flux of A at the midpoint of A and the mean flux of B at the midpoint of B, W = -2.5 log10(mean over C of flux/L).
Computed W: 0.02 mag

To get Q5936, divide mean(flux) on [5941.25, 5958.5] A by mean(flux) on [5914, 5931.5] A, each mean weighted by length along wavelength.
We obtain 1.05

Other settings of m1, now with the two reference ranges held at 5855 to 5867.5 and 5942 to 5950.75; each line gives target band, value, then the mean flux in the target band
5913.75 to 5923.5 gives 0.52 A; 182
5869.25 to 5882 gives 0.57 A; 178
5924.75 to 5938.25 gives 0.65 A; 185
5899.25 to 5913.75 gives 0.25 A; 187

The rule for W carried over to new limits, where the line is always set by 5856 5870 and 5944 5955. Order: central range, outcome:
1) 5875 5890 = 0.09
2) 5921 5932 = 0.03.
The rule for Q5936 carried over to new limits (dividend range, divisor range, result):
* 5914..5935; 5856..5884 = 1.02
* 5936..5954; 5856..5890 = 1.09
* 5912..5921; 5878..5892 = 1.09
